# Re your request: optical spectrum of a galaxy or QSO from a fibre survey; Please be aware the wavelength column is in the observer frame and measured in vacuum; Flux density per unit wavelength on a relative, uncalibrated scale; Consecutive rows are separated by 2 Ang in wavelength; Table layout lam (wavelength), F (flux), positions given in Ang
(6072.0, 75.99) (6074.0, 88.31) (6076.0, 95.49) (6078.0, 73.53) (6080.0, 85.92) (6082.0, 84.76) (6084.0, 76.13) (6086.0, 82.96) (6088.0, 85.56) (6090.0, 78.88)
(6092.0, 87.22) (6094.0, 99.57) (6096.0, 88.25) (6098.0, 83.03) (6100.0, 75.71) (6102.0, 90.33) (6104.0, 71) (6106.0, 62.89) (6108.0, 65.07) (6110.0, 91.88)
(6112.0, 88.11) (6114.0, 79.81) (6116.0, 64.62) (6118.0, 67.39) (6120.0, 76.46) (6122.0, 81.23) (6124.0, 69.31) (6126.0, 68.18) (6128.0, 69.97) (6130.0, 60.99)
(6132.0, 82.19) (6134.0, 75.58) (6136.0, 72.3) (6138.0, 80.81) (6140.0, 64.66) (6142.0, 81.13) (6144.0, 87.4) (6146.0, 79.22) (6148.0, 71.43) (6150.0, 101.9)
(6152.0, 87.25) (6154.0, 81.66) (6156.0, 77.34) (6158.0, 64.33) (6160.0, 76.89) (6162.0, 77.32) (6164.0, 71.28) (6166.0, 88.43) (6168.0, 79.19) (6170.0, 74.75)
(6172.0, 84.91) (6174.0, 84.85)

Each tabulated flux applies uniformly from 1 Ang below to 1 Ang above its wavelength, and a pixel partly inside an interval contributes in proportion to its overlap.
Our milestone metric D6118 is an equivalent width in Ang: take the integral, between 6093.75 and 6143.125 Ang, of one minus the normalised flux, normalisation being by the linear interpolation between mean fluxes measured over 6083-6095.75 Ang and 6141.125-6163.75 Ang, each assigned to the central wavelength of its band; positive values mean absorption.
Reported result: 4.1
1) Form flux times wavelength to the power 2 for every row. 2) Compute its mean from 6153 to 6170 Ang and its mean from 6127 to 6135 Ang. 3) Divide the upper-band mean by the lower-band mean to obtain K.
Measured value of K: 1.08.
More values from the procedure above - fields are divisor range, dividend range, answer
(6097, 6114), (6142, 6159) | 1.05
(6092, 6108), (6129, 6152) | 0.98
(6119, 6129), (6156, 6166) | 1.03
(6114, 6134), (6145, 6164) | 1.11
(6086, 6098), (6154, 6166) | 0.88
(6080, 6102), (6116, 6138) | 0.87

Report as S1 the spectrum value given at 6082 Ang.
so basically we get 84.76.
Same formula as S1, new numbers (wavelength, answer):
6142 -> 81.13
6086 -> 82.96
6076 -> 95.49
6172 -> 84.91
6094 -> 99.57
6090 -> 78.88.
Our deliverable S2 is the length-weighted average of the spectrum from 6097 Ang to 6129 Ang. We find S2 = 75.3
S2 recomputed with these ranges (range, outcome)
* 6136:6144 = 76.6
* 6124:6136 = 71.3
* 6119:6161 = 76.7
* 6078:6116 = 81.4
